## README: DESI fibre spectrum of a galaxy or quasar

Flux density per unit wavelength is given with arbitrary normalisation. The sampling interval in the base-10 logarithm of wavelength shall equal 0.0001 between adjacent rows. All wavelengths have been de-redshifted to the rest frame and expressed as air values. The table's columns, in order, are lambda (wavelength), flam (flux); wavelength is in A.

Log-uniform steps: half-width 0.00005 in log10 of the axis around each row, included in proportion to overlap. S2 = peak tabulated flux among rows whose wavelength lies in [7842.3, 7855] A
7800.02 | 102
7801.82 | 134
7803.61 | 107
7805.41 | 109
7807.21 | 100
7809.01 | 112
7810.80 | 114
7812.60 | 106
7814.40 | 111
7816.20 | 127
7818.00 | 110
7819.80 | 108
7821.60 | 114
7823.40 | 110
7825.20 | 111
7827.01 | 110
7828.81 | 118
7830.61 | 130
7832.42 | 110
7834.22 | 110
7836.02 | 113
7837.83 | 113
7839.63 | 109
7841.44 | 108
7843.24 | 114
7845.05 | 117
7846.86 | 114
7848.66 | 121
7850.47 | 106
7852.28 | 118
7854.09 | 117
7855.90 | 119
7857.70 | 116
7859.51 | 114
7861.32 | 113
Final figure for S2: 121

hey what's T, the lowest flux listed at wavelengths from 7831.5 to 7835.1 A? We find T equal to 110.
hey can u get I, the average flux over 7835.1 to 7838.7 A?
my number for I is 113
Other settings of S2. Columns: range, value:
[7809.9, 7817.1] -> 127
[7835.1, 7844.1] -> 114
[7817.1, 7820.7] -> 110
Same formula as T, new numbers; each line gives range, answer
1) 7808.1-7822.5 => 106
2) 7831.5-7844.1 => 108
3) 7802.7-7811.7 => 100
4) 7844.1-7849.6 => 114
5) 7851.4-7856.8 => 117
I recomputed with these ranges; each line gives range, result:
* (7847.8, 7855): 115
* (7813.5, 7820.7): 114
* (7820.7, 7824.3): 112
